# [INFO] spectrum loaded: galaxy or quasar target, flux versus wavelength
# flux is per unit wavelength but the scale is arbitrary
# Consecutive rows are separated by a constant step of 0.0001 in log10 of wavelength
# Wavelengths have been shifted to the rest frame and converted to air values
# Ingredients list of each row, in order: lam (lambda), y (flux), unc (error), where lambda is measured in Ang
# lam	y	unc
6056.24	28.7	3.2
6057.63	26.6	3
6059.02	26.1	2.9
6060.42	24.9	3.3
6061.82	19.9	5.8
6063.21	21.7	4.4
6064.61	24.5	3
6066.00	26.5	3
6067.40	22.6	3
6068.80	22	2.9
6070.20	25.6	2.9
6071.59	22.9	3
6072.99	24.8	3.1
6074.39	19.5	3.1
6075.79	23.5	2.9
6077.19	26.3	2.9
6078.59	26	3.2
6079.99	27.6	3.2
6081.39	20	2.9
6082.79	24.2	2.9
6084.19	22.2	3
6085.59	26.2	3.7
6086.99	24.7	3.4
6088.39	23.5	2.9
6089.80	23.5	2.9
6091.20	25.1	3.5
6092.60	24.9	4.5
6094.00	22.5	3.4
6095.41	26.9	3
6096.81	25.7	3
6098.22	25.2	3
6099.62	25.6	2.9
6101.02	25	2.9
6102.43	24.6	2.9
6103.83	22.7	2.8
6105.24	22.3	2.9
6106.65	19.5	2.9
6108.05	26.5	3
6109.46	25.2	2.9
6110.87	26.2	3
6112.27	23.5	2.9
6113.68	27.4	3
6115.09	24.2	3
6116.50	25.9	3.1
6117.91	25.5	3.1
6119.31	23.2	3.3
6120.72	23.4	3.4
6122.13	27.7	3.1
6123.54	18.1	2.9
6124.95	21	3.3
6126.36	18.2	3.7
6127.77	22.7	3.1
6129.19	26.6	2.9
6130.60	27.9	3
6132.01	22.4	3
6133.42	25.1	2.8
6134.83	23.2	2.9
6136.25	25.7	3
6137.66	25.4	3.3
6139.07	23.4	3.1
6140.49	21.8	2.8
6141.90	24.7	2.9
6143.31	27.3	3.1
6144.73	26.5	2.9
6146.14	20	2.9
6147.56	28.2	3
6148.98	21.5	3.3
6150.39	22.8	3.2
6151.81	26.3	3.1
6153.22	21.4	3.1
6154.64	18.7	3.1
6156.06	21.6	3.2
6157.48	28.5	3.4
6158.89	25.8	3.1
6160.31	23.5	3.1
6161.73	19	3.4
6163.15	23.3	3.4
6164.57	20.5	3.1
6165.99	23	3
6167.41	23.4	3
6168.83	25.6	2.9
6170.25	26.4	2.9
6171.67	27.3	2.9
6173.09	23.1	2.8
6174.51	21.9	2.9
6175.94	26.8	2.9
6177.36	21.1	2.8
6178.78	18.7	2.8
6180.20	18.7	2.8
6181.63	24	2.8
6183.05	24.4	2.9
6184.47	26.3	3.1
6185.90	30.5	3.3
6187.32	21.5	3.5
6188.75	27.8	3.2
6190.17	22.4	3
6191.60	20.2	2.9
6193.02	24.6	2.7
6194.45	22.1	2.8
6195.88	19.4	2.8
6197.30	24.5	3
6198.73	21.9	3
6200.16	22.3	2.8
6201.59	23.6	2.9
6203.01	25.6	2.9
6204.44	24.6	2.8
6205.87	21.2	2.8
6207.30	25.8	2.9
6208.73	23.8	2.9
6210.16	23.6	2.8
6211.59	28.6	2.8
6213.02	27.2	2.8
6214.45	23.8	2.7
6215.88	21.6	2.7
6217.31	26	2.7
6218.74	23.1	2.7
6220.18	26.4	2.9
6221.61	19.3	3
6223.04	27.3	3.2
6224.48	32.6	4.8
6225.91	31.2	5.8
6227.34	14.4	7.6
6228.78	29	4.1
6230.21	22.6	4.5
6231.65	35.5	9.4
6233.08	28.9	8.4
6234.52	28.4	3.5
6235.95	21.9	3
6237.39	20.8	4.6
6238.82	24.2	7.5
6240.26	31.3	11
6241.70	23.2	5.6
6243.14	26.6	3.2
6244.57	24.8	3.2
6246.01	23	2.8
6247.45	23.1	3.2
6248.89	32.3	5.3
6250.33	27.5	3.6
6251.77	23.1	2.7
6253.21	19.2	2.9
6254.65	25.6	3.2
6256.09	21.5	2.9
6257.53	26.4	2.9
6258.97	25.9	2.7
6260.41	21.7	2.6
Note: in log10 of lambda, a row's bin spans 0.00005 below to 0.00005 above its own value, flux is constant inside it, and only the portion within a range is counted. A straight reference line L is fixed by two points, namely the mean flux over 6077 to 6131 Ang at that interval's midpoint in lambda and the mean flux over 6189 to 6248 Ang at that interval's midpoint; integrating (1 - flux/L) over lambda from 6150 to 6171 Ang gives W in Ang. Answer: 1.0 Ang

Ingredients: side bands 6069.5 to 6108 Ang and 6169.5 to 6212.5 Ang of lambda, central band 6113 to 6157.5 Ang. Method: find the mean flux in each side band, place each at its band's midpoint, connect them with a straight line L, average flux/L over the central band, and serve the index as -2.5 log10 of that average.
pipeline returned 0.00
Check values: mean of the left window 24.1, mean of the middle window 23.9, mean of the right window 23.8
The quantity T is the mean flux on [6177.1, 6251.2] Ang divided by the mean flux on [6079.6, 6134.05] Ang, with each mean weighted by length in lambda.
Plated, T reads 1.02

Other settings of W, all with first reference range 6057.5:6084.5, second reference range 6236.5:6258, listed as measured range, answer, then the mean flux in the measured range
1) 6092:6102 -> -0.47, 25.1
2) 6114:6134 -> 0.29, 23.8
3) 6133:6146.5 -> -0.11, 24.4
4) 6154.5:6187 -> 1.00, 23.6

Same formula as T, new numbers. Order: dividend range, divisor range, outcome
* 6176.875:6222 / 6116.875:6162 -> 1.00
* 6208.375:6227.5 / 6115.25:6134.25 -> 1.07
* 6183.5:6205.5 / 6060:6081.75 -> 1.00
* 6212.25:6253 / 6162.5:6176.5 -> 1.06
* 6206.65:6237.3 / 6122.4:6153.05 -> 1.08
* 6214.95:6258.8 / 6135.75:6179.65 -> 1.07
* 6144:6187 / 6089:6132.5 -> 0.98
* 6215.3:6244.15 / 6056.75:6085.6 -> 1.07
